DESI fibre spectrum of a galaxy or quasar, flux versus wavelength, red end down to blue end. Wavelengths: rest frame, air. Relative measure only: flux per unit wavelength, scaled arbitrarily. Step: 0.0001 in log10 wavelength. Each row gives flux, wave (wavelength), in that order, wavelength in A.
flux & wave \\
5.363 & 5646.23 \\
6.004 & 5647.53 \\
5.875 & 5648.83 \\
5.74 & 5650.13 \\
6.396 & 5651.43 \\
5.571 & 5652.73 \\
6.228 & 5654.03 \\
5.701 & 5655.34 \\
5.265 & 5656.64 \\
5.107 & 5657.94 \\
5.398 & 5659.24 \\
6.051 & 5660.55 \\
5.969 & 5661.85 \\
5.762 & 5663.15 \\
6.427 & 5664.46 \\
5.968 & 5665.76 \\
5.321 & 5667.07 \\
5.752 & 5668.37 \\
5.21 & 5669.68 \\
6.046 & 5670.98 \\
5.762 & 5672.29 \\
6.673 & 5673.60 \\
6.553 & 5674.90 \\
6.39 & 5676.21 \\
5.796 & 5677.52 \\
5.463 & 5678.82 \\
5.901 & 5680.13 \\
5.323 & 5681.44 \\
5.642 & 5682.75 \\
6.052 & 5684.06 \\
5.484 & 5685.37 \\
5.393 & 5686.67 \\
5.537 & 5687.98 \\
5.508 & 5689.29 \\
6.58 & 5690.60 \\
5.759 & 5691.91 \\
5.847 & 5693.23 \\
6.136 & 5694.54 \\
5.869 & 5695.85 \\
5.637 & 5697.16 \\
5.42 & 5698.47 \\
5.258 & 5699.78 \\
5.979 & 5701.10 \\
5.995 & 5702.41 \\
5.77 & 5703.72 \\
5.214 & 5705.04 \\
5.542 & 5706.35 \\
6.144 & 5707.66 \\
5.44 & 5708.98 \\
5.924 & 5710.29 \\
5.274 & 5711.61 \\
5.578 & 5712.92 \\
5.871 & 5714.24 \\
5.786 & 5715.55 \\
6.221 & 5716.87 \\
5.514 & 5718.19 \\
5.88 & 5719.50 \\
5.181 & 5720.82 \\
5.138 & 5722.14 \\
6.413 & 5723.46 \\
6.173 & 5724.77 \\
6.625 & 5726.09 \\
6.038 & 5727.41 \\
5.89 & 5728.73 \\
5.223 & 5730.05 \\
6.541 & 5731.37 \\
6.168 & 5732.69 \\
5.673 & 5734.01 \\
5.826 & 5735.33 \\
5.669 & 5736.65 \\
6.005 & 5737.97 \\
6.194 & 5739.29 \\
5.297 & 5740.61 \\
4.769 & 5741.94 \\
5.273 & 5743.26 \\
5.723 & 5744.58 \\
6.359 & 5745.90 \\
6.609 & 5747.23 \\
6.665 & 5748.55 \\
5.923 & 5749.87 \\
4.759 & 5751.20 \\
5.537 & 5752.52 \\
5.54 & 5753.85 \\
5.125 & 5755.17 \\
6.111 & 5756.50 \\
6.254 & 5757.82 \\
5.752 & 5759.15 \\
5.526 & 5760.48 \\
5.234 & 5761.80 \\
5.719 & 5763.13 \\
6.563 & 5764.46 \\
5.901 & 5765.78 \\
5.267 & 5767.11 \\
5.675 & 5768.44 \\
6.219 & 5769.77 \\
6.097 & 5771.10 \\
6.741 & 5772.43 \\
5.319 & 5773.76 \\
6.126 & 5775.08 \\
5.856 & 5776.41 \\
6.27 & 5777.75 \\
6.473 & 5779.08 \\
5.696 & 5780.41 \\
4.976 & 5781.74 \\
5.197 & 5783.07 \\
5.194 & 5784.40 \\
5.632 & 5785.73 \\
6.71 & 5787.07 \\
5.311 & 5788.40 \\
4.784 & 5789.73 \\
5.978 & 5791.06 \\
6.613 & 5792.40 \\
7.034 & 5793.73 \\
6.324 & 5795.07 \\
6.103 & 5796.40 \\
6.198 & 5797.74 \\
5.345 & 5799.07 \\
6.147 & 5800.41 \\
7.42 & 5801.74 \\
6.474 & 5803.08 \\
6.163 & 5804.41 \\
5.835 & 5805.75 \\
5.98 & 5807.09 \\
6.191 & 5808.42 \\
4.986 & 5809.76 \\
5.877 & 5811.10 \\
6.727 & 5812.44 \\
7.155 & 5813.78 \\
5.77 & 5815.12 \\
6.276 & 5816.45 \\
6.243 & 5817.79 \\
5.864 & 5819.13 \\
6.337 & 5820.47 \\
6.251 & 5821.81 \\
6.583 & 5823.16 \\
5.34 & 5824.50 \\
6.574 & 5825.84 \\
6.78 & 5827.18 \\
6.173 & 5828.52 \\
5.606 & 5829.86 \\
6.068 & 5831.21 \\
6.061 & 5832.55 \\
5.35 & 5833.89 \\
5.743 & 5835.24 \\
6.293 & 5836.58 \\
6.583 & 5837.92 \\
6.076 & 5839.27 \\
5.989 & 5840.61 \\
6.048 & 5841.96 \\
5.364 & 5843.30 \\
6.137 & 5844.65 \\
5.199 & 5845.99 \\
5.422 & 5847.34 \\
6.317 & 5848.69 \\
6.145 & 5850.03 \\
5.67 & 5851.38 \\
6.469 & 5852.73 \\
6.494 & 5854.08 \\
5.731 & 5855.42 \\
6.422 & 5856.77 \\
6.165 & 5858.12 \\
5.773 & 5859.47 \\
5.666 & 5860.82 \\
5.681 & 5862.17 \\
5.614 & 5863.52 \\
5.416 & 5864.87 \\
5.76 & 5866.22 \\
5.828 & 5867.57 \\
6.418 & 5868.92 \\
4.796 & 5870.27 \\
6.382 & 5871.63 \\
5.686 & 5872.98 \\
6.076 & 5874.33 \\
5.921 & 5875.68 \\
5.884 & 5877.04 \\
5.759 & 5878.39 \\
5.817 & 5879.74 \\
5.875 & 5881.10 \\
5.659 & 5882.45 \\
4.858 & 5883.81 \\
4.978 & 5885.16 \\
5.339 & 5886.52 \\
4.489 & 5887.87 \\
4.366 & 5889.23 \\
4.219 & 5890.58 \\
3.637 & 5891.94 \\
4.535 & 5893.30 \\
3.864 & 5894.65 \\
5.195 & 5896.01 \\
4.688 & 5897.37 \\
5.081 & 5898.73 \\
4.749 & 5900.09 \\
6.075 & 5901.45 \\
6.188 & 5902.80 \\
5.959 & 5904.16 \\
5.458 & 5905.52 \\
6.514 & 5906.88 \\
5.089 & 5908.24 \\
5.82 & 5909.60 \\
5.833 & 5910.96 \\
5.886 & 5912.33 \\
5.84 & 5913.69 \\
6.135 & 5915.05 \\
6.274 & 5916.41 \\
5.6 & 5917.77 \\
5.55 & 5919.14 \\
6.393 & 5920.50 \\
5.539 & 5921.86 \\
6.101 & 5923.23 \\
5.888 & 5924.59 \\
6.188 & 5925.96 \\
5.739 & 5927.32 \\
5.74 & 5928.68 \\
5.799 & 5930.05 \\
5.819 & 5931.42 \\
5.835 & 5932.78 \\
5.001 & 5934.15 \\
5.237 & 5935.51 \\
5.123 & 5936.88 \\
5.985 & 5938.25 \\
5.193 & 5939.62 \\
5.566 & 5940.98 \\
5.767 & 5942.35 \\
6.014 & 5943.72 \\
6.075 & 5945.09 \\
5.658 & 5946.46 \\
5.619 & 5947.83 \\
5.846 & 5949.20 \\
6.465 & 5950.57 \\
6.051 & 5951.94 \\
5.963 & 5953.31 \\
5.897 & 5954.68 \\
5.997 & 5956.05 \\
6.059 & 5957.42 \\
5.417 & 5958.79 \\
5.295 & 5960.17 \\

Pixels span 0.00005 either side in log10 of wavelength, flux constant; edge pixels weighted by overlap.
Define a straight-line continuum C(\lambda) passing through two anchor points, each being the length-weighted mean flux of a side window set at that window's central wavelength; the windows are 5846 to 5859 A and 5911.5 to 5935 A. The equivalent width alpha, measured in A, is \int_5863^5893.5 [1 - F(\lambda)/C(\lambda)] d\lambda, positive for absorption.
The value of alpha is 3.0 A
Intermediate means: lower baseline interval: 6.04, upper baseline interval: 5.84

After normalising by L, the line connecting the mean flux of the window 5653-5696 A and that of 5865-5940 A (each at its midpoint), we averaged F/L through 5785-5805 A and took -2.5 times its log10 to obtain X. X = -0.090 mag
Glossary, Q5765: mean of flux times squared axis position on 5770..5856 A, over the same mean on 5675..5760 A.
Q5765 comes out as 1.08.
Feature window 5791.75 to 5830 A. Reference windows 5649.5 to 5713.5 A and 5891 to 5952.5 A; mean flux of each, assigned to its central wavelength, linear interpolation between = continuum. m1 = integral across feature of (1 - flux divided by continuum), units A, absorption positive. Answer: -3.7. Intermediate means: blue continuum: 5.77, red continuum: 5.61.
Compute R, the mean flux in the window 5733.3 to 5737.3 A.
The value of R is 5.73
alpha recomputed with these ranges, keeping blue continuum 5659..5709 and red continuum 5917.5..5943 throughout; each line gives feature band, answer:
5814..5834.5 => -1.3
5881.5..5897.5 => 2.9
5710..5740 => -0.4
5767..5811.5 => -1.6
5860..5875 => -0.1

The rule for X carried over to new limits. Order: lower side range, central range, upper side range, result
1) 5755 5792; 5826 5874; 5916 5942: -0.03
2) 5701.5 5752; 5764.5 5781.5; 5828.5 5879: -0.02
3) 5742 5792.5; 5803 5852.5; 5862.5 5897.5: -0.10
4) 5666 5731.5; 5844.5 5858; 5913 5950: -0.04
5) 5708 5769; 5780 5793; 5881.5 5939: 0.02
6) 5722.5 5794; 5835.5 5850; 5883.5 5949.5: -0.06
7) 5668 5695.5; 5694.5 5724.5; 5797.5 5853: 0.04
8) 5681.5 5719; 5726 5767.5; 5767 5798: 0.01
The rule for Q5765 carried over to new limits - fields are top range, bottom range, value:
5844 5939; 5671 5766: 1.03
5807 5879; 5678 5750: 1.08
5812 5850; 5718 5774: 1.08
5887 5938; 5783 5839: 0.93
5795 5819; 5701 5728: 1.10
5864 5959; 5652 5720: 1.05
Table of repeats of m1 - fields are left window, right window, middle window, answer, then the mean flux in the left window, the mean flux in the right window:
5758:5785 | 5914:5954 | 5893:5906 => 1.4 A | 5.8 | 5.8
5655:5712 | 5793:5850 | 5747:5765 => 0.5 A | 5.76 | 6.11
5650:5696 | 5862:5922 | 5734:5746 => 0.1 A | 5.82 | 5.48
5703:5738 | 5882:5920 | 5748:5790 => -0.7 A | 5.8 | 5.29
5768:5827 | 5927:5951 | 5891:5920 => 1.7 A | 6.05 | 5.68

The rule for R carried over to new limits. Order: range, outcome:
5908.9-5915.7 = 5.9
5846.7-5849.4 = 5.89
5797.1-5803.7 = 6.32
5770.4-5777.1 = 6.03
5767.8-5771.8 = 6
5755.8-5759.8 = 6.03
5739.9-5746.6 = 5.49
